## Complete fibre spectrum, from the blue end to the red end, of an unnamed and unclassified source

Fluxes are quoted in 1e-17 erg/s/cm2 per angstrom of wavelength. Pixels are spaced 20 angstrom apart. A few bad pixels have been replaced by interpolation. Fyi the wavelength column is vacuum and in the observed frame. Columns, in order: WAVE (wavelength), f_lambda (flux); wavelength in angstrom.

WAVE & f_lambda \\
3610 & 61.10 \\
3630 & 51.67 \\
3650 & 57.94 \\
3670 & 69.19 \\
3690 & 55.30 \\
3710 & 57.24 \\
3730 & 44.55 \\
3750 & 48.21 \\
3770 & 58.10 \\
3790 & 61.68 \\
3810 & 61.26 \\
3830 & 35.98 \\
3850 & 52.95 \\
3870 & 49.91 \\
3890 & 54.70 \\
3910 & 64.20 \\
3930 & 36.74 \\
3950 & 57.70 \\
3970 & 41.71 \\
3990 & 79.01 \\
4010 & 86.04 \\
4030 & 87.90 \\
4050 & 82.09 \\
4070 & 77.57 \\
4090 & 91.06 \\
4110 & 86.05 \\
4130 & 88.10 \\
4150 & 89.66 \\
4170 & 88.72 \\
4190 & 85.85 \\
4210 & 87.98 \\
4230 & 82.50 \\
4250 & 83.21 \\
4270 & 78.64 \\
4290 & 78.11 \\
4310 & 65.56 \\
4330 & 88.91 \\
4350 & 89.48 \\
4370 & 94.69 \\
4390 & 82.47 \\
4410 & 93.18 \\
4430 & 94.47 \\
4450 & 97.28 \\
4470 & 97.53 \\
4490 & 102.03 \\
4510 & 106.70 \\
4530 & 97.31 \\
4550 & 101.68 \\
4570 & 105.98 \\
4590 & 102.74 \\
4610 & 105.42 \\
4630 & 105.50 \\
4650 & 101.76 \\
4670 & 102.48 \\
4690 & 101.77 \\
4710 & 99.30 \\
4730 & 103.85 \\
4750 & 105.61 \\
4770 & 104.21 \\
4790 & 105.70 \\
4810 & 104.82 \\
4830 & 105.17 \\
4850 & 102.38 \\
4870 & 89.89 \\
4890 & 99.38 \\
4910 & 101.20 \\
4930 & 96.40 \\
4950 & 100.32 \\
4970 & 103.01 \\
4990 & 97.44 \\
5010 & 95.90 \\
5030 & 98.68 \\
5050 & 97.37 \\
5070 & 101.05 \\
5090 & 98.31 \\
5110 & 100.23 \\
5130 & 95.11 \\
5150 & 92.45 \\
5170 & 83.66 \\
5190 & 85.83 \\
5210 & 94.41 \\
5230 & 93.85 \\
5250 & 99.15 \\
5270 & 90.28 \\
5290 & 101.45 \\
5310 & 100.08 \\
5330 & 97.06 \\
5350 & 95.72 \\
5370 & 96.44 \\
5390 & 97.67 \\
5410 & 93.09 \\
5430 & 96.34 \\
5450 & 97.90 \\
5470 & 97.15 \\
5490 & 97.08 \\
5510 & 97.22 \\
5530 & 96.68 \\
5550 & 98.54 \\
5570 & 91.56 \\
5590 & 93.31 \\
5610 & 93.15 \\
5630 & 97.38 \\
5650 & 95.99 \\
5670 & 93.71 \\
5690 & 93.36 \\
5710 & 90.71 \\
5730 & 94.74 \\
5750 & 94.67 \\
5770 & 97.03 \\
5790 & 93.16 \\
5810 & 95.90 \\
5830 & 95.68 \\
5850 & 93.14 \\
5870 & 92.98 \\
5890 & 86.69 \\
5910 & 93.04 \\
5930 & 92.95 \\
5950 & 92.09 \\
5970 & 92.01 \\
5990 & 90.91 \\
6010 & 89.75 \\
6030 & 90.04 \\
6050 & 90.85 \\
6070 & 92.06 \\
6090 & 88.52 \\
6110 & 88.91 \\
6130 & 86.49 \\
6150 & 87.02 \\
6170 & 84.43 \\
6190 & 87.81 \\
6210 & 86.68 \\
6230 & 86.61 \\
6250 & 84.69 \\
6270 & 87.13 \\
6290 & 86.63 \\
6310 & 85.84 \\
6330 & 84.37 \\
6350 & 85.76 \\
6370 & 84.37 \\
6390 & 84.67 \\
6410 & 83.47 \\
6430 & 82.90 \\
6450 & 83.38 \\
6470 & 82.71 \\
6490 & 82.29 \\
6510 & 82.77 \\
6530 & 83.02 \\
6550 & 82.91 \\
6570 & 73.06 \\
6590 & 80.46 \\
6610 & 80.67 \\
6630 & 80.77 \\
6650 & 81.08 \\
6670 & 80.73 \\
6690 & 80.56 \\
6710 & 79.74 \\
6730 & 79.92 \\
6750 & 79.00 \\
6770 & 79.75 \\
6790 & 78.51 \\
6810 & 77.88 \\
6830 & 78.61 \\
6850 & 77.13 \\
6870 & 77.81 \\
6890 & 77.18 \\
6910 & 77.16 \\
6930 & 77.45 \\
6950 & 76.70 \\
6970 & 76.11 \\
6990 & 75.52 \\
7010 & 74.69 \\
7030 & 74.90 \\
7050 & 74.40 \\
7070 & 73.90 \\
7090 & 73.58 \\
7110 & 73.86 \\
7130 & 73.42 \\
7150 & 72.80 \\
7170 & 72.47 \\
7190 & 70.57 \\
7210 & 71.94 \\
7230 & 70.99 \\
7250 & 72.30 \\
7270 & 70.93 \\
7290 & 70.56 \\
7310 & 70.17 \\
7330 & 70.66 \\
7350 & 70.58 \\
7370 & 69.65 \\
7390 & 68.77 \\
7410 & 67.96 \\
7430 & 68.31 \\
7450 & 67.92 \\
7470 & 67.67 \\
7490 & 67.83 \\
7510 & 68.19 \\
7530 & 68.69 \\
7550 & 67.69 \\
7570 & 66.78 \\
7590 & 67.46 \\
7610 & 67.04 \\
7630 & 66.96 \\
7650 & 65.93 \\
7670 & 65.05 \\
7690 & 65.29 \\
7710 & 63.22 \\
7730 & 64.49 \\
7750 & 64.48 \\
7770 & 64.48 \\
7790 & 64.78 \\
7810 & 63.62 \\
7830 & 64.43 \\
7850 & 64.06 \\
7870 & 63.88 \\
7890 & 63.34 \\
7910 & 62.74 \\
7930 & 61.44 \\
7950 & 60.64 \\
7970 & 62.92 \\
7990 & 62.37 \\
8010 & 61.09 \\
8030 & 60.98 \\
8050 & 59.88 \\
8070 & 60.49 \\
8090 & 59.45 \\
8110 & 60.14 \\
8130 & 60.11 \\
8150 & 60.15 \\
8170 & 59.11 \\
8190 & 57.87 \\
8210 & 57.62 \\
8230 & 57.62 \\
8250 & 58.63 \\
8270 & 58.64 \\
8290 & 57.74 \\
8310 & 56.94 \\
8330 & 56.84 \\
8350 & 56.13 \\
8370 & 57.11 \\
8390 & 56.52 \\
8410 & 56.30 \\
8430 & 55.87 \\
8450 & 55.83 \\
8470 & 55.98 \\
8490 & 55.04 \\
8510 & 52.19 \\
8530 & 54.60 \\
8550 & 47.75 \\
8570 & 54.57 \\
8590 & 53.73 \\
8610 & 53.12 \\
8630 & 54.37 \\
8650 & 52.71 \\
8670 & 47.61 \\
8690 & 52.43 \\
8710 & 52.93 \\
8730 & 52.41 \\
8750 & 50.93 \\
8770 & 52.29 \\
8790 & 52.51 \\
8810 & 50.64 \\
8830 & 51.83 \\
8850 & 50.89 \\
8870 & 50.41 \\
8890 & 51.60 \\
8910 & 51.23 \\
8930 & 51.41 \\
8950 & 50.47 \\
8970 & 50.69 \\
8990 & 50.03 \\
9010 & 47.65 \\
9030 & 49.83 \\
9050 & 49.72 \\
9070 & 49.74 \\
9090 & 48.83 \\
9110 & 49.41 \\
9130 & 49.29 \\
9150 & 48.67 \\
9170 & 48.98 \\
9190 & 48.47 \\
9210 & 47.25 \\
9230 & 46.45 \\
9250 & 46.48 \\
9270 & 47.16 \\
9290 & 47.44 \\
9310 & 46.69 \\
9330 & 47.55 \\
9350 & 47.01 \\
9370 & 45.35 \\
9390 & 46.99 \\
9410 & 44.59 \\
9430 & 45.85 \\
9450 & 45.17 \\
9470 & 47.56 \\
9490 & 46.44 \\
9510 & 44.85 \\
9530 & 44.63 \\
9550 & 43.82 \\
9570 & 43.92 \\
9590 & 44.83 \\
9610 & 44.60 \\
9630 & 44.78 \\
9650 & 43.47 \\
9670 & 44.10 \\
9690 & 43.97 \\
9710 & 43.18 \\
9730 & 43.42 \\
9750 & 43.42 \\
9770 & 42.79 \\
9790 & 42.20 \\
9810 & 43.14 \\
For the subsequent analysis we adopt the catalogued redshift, 0.000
